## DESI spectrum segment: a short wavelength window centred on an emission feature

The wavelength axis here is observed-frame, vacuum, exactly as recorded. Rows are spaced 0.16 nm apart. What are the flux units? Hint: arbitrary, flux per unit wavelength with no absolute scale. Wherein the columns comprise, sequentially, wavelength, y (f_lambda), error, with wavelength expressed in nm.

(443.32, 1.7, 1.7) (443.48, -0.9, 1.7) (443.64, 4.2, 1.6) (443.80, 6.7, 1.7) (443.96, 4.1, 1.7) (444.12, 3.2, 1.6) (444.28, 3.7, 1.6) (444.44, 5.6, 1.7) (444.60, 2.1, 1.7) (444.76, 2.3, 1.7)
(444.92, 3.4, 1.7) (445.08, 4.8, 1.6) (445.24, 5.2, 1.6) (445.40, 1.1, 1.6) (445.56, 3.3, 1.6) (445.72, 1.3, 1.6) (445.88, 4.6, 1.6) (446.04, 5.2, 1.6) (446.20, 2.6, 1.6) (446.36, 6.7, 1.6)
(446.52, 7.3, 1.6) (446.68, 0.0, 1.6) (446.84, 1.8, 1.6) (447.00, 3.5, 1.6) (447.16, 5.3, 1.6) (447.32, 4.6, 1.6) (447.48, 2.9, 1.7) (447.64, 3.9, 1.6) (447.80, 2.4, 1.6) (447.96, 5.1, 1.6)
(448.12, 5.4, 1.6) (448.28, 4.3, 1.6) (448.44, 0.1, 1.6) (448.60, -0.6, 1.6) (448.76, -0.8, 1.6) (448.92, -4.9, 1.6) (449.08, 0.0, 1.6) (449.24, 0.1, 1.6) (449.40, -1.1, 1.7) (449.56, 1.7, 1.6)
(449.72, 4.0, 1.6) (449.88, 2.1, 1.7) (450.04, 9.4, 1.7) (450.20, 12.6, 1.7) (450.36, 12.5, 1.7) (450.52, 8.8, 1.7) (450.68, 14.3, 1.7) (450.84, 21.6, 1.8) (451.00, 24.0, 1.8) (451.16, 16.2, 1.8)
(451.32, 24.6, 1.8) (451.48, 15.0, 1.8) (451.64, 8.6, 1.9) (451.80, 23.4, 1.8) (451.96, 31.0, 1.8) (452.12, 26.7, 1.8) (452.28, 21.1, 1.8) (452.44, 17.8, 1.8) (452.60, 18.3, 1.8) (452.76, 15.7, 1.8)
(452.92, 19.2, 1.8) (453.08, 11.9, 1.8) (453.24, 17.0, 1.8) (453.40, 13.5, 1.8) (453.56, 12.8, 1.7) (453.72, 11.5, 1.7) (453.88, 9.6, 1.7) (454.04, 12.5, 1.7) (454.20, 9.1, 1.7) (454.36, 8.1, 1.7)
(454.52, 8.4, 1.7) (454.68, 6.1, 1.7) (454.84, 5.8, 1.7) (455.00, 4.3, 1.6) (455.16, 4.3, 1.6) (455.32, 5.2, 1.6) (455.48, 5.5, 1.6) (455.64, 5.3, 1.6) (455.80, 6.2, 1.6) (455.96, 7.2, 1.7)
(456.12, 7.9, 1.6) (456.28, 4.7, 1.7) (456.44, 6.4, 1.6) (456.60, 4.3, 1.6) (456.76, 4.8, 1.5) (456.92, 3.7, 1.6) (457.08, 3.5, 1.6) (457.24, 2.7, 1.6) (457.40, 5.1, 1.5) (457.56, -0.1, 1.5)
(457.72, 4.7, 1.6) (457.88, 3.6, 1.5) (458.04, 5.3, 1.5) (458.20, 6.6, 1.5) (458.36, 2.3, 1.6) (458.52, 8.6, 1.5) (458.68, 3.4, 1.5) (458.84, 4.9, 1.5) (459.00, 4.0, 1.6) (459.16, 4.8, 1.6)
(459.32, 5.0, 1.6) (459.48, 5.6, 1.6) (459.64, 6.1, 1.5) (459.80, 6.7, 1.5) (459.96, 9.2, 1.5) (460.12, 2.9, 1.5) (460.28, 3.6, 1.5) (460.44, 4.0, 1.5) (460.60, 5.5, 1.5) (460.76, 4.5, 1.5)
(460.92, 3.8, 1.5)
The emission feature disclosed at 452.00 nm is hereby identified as Lyman alpha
